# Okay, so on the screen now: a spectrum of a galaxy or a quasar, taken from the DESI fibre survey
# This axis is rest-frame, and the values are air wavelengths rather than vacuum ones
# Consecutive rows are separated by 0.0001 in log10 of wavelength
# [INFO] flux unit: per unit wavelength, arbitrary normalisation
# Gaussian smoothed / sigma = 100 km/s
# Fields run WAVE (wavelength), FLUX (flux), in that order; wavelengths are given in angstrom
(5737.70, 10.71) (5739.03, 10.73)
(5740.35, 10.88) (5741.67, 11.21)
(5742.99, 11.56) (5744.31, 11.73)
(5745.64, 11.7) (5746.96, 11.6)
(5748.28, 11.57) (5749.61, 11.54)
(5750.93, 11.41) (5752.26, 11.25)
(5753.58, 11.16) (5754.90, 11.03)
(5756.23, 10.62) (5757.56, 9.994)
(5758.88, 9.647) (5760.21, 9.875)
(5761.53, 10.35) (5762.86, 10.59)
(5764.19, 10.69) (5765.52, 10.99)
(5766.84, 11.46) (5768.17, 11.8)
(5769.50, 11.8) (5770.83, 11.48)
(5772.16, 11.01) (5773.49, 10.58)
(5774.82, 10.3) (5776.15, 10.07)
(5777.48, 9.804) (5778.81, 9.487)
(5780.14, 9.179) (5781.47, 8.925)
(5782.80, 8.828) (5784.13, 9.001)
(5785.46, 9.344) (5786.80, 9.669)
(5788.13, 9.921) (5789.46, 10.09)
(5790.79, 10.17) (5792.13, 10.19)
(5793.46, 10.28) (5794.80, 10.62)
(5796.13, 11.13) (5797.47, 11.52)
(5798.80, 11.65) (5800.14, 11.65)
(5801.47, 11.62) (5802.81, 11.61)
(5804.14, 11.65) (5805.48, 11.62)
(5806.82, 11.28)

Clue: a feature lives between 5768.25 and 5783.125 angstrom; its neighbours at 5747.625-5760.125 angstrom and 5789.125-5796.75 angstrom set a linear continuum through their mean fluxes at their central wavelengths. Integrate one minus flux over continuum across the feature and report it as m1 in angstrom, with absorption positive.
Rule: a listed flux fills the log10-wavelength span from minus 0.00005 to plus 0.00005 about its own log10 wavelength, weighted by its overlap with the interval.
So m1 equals 0.5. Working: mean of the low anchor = 10.9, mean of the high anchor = 10.4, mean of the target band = 10.2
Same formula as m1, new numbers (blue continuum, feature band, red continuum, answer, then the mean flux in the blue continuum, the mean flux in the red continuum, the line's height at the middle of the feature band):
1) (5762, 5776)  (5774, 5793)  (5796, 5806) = 2.7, 11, 11.6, 11.3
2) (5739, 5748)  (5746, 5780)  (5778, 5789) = -1.3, 11.4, 9.32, 10.4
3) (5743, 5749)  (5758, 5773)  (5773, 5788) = -0.6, 11.6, 9.56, 10.5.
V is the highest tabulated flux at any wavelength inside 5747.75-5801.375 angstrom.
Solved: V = 11.8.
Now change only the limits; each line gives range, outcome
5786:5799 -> 11.65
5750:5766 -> 11.41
